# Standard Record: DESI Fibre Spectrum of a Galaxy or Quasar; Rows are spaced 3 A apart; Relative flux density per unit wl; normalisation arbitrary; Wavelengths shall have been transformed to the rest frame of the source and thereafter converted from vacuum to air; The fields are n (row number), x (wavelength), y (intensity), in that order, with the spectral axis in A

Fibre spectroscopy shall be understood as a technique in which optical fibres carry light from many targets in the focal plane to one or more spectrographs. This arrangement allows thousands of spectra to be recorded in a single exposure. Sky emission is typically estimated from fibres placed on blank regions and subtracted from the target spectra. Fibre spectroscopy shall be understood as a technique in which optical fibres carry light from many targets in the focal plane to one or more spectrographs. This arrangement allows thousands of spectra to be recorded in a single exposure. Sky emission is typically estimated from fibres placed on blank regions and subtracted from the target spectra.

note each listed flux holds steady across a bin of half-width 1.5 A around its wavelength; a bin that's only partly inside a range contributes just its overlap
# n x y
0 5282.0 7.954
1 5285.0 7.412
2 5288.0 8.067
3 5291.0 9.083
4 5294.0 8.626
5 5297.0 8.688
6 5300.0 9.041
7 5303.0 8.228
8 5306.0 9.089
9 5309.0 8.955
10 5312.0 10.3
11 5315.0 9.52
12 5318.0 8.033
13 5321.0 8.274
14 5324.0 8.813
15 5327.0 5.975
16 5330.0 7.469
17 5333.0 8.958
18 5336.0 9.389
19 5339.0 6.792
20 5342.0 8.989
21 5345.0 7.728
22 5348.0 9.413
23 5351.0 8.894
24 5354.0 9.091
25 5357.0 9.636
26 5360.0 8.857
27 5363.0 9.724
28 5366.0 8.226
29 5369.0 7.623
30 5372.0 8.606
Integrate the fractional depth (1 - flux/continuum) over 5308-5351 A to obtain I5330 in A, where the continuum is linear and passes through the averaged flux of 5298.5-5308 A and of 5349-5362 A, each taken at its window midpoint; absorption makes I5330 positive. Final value 2.4 A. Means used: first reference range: 8.79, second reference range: 9.15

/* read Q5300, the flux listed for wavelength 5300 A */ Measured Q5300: 9.041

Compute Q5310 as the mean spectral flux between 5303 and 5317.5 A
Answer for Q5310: 9.24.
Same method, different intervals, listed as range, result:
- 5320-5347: 8.06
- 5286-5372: 8.62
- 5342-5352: 8.71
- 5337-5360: 8.68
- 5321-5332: 7.61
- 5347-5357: 9.19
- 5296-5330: 8.58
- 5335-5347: 8.23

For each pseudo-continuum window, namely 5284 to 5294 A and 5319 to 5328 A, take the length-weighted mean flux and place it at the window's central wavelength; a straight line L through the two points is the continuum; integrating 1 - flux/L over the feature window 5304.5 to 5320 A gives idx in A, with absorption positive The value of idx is -2.3 A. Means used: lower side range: 8.29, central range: 9.15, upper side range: 7.8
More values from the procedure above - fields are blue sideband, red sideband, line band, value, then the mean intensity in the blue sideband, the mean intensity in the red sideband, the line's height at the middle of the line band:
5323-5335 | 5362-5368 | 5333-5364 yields -1.80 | 7.83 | 8.8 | 8.35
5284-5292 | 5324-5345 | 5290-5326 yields -3.34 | 8.18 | 7.98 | 8.09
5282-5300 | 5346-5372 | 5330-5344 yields 0.55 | 8.4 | 8.89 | 8.73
